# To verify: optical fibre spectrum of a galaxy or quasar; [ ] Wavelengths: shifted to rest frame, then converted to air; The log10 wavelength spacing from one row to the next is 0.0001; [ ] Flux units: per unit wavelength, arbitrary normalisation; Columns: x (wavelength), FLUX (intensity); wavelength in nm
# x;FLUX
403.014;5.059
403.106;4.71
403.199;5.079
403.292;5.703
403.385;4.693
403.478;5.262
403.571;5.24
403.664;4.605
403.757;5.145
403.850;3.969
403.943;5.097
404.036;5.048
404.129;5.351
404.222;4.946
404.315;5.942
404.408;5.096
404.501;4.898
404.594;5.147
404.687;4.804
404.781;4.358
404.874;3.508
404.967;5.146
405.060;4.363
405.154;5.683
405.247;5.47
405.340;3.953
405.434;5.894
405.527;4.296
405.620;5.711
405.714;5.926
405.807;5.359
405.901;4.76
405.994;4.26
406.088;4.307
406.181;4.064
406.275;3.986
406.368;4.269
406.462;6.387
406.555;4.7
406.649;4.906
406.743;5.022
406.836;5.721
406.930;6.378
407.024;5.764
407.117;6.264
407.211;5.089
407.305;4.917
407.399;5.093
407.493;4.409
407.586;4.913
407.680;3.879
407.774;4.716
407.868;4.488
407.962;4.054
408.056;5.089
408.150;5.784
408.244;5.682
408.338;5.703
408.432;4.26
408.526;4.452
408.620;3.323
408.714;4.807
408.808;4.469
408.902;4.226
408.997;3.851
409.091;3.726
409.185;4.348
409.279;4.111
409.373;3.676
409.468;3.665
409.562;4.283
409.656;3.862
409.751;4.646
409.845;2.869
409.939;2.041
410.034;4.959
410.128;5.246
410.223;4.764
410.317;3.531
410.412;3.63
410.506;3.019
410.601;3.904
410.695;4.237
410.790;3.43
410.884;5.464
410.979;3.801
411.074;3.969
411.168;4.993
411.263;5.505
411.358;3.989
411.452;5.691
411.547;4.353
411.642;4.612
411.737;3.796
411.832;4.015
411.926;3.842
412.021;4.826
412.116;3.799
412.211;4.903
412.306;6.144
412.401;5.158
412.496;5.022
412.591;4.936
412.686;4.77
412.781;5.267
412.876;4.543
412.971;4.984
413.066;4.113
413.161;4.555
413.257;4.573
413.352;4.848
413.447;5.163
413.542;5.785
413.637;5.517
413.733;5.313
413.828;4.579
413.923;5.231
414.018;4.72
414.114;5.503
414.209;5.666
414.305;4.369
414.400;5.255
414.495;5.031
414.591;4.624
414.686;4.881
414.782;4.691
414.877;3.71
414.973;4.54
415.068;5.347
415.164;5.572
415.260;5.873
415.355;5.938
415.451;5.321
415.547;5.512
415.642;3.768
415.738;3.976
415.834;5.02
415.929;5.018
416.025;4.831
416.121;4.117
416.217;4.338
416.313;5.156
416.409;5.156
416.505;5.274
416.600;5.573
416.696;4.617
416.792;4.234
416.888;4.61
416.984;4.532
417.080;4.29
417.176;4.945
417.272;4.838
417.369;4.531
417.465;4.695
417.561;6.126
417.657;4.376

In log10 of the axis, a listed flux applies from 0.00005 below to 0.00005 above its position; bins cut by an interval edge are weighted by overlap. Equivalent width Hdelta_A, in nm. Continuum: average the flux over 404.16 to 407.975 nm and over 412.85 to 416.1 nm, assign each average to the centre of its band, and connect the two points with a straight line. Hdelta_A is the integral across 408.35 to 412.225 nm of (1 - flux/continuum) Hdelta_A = 0.61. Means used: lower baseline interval 4.96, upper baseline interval 4.95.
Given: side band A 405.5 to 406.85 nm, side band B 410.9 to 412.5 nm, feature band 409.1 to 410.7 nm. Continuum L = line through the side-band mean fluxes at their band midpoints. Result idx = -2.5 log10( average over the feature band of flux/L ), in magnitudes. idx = 0.20 mag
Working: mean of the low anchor 4.9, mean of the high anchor 4.62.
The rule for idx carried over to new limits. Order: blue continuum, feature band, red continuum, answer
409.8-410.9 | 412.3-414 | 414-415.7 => -0.09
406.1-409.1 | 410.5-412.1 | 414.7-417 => 0.12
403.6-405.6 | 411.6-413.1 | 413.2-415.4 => 0.08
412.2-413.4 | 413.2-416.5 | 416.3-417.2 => -0.02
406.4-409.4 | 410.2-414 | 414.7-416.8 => 0.06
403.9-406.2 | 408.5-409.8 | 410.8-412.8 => 0.17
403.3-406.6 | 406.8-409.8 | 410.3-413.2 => 0.01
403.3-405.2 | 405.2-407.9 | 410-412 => -0.06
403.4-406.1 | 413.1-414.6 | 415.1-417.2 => -0.03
